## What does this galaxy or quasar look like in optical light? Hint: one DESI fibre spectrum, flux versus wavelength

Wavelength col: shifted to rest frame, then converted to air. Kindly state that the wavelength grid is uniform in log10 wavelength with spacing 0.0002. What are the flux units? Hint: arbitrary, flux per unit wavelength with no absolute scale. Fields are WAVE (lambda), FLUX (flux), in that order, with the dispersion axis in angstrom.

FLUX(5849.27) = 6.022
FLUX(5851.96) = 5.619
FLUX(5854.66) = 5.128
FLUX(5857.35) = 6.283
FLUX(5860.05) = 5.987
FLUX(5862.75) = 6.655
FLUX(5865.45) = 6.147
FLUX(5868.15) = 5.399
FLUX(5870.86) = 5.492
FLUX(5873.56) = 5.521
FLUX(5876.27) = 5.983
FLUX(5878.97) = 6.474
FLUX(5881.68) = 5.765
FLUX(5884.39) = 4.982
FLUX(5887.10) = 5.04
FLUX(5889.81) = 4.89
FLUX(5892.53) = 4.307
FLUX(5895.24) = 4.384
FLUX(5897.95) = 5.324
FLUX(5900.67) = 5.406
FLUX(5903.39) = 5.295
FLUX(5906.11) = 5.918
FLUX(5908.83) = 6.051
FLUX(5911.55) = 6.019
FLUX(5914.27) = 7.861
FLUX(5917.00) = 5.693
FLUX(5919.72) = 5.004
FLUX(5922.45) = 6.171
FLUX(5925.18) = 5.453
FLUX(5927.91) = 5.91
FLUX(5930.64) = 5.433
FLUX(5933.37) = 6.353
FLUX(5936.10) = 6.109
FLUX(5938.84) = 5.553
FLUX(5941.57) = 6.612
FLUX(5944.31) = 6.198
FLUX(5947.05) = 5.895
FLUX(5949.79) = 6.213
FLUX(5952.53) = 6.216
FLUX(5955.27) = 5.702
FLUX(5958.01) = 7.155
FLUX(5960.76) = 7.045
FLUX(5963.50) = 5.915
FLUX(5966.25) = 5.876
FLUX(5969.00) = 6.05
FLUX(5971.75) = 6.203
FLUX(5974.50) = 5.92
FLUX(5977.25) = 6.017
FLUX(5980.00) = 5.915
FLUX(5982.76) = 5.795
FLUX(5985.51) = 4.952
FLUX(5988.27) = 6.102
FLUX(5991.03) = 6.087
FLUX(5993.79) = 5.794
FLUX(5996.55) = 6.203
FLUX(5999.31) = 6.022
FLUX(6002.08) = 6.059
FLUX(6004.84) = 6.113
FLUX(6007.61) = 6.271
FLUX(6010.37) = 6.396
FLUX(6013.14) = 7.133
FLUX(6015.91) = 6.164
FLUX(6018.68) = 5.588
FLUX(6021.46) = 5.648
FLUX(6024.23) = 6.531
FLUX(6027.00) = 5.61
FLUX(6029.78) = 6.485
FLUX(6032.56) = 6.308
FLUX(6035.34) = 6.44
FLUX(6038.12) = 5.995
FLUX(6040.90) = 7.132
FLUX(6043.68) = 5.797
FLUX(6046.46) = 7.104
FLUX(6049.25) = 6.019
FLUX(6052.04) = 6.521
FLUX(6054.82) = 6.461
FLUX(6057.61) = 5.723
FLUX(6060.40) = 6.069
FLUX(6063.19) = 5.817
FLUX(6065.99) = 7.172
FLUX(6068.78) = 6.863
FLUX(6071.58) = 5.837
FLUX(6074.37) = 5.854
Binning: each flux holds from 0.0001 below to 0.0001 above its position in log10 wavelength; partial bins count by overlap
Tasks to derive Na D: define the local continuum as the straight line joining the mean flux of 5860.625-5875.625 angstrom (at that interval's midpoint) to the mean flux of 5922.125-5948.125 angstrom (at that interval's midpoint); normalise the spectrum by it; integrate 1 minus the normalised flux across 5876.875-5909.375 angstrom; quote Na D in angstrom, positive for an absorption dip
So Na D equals 3.18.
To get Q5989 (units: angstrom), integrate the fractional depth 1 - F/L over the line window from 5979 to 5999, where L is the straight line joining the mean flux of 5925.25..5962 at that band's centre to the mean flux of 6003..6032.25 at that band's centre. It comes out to 1.09 angstrom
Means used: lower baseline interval 6.16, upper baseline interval 6.2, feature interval 5.84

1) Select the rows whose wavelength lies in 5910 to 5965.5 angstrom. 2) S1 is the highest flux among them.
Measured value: 7.861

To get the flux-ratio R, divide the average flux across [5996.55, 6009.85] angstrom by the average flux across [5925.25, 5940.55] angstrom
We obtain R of 1.05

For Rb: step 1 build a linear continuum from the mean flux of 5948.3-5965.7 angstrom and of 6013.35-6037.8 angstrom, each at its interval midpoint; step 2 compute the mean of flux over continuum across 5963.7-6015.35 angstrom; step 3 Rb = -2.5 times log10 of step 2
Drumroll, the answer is 0.04 mag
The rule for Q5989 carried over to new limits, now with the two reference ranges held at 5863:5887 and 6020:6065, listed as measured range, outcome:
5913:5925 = -0.5 angstrom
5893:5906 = 1.5 angstrom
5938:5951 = -0.4 angstrom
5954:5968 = -0.8 angstrom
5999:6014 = -0.5 angstrom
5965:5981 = 0.1 angstrom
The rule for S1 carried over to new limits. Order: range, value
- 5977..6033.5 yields 7.133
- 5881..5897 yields 5.765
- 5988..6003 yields 6.203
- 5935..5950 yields 6.612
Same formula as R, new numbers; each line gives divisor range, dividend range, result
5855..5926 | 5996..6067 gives 1.10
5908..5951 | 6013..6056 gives 1.04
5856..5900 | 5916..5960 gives 1.08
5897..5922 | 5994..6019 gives 1.06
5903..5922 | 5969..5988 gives 0.97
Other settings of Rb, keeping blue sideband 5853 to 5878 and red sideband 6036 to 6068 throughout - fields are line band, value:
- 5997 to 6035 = 0.01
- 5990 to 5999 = 0.03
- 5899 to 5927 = 0.02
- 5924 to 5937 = 0.03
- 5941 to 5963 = -0.05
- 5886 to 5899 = 0.23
